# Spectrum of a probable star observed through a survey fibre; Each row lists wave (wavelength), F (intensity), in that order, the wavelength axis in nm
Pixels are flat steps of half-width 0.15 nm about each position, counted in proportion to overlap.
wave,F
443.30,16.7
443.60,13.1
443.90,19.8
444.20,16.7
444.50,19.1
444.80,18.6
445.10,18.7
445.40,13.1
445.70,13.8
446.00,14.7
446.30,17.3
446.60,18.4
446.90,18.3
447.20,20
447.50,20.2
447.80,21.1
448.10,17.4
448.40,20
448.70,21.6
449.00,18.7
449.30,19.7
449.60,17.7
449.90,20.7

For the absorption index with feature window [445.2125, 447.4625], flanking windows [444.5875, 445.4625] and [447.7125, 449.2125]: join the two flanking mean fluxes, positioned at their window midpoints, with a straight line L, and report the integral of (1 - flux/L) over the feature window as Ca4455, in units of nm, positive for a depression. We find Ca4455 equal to 0.19 nm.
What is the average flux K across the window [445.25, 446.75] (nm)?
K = 15.5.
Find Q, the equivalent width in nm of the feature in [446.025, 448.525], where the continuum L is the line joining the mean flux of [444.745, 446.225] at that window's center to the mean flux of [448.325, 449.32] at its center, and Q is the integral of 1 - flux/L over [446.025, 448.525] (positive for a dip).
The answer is -0.12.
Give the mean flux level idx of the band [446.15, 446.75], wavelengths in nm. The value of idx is 17.9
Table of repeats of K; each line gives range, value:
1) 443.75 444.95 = 18.5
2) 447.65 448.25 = 19.3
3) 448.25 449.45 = 20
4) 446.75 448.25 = 19.4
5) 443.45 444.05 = 16.4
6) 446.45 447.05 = 18.3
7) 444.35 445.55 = 17.4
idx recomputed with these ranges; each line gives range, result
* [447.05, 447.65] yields 20.1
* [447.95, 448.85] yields 19.7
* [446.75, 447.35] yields 19.1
